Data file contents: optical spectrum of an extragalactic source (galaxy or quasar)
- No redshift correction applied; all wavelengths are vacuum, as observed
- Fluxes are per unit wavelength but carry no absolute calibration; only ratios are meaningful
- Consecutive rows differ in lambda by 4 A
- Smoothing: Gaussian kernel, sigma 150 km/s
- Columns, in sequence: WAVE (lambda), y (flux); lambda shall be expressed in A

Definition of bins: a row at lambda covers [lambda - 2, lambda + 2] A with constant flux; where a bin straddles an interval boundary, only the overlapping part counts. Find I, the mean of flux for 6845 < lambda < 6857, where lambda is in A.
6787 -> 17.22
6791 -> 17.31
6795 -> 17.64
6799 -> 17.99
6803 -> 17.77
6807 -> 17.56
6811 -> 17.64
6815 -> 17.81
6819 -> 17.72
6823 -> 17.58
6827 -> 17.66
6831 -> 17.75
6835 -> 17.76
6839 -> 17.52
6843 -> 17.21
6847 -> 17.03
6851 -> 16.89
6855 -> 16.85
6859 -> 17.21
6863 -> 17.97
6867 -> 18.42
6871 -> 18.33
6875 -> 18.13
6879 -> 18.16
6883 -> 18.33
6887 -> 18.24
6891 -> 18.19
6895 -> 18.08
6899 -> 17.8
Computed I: 16.9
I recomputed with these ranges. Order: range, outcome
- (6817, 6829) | 17.7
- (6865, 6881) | 18.3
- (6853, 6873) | 17.8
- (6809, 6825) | 17.7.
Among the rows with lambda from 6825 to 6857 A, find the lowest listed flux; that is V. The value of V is 16.85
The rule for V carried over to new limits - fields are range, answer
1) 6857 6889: 17.21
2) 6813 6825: 17.58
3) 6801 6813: 17.56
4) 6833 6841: 17.52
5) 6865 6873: 18.33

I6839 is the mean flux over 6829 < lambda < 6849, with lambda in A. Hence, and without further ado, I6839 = 17.5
